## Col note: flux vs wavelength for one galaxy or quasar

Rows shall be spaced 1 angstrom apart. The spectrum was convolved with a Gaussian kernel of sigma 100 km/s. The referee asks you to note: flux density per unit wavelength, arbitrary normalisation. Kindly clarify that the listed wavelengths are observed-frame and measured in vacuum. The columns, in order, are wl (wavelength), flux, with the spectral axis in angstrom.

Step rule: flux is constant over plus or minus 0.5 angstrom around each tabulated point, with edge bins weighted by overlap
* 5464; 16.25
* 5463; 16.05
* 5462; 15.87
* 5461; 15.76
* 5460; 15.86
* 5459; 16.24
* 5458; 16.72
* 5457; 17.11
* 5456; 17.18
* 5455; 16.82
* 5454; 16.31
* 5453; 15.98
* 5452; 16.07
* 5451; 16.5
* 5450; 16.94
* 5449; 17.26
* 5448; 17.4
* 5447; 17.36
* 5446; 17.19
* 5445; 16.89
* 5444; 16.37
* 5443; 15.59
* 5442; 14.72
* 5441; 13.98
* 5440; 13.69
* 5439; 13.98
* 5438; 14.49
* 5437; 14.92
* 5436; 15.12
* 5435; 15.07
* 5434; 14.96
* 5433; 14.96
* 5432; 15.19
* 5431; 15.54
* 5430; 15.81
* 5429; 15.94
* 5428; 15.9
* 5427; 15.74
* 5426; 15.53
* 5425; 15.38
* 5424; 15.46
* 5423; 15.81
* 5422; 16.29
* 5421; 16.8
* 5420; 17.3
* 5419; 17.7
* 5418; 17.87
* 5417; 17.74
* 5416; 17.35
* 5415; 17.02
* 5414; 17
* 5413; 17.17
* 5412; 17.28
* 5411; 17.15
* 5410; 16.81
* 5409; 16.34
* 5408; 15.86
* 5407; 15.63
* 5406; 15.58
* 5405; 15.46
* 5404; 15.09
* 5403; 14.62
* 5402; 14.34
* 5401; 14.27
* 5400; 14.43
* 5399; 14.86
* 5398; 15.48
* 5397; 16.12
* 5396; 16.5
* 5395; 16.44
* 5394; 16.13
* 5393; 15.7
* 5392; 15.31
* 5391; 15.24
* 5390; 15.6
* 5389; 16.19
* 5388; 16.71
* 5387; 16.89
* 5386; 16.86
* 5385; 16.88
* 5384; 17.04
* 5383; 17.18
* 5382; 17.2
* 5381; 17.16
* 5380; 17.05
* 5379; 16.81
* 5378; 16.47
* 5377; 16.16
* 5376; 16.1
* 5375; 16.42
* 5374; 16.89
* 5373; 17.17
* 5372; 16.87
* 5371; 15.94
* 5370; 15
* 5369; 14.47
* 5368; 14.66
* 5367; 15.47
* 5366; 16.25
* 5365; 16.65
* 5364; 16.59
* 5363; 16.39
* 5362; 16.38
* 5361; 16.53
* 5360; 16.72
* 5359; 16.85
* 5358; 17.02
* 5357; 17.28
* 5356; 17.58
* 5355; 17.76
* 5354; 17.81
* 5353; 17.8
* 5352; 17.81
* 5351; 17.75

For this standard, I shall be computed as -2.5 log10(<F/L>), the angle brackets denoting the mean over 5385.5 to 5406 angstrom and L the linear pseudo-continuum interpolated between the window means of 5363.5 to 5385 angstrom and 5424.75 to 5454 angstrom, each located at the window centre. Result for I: 0.04 mag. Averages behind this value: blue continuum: 16.4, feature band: 15.6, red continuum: 15.7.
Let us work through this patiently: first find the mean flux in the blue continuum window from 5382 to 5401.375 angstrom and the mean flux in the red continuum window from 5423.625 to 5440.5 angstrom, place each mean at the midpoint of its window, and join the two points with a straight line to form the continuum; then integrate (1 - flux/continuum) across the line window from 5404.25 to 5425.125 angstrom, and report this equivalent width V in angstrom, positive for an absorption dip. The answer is -1.5 angstrom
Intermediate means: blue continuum 16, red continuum 15.2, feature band 16.6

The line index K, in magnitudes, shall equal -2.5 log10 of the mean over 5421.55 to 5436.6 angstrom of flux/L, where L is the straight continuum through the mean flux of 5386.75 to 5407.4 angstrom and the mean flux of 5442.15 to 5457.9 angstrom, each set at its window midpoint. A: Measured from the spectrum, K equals 0.049 mag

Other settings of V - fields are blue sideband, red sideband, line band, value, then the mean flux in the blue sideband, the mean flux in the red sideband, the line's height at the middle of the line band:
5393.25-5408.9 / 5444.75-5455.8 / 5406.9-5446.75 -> 0.30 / 15.4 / 16.8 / 16.1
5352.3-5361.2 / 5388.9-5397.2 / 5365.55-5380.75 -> 0.48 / 17.3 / 15.9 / 16.7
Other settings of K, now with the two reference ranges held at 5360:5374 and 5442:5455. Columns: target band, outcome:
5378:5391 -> -0.035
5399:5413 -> 0.047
